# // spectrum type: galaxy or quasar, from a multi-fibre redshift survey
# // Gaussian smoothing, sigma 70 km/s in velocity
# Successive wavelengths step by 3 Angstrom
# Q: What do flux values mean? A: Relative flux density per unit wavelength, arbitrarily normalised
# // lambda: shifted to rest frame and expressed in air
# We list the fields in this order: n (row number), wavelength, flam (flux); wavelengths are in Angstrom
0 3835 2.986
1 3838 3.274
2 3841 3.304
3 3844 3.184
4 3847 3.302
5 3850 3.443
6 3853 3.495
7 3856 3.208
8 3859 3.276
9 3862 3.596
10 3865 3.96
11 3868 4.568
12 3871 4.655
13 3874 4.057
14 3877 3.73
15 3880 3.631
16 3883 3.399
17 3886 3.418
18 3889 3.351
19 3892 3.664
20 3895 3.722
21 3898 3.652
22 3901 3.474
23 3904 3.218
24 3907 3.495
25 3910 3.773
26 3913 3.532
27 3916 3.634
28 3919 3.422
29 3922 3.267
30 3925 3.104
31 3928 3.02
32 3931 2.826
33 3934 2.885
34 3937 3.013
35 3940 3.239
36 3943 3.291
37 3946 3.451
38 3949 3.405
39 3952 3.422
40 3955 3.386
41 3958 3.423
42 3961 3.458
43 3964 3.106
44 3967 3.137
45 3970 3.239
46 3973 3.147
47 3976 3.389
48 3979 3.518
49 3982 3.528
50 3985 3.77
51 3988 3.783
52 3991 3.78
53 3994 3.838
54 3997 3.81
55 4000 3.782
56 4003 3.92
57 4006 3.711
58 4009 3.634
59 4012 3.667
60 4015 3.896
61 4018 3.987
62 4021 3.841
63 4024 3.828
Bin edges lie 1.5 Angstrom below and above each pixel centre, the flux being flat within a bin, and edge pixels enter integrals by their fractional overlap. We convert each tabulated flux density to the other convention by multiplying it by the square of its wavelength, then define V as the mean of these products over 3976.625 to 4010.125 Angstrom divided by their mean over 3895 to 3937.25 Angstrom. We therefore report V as 1.16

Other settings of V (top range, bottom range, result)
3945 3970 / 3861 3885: 0.88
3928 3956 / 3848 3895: 0.90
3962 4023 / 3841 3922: 1.07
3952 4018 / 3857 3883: 0.97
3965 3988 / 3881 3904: 1.01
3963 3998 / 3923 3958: 1.12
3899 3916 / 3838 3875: 0.99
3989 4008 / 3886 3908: 1.14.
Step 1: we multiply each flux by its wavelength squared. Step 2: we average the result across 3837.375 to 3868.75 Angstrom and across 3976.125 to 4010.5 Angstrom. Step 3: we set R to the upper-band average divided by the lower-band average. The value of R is 1.1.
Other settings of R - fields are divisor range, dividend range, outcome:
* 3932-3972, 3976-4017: 1.17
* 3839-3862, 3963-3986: 1.07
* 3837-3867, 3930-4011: 1.07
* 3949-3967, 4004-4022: 1.17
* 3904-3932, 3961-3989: 1.05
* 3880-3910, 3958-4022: 1.08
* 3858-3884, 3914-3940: 0.83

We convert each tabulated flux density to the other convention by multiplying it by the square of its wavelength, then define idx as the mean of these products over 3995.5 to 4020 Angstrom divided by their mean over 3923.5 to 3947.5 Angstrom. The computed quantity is 1.27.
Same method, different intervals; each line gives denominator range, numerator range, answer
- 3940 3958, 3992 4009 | 1.15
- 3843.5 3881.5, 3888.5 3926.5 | 0.96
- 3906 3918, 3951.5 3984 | 0.95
